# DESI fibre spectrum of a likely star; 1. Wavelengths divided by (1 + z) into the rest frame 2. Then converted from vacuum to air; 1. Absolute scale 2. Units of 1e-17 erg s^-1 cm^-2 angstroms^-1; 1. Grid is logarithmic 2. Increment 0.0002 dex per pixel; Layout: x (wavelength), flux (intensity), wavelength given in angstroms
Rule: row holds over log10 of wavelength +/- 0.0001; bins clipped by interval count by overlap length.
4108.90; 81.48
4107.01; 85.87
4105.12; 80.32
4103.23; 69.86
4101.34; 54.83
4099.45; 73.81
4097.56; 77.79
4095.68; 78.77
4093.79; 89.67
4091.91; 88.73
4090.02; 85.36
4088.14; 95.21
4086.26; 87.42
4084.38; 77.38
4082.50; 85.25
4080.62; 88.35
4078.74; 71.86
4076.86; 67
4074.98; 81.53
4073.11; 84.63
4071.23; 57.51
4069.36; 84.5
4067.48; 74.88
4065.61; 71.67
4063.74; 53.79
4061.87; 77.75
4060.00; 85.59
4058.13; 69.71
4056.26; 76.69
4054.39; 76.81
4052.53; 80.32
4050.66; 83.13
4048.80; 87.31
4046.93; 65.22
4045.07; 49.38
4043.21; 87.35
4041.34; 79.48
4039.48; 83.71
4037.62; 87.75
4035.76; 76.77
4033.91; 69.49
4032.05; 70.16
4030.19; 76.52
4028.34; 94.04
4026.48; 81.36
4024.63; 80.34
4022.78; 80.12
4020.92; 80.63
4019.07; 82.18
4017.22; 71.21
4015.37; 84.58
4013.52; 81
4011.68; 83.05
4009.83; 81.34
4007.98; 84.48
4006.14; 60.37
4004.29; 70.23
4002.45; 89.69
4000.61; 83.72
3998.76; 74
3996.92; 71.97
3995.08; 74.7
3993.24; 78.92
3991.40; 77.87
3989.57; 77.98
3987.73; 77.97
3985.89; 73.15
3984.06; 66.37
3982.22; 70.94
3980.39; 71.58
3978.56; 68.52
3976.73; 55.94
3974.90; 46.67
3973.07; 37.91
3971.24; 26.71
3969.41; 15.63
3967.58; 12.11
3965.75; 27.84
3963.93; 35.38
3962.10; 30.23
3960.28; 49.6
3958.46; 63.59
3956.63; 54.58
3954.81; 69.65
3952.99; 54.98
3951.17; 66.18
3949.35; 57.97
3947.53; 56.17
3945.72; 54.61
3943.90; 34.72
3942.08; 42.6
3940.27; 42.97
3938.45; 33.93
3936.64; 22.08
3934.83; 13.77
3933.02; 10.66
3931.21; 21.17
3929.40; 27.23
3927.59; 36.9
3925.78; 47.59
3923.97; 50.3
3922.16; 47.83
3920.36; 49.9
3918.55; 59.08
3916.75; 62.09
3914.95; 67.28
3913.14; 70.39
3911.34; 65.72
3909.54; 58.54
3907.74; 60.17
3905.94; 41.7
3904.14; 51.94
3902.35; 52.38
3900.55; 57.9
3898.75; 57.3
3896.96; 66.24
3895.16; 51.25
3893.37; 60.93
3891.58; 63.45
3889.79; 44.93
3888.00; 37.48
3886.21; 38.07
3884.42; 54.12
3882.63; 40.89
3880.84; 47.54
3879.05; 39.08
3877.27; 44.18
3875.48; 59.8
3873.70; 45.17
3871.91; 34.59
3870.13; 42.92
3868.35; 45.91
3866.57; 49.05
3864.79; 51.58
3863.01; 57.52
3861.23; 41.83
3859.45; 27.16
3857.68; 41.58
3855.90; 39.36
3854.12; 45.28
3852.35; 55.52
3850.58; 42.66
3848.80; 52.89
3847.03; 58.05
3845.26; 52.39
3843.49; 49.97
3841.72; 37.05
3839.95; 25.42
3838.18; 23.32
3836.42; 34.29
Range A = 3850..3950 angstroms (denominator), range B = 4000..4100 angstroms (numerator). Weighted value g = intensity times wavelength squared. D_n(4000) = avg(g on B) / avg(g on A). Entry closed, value 1.81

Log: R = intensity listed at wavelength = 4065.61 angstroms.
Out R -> 71.67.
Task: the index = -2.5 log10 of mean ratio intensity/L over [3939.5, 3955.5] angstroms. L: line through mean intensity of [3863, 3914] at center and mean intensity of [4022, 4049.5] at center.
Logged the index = 0.17 mag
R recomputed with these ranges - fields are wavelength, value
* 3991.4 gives 77.87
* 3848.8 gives 52.89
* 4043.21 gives 87.35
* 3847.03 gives 58.05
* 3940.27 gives 42.97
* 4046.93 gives 65.22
